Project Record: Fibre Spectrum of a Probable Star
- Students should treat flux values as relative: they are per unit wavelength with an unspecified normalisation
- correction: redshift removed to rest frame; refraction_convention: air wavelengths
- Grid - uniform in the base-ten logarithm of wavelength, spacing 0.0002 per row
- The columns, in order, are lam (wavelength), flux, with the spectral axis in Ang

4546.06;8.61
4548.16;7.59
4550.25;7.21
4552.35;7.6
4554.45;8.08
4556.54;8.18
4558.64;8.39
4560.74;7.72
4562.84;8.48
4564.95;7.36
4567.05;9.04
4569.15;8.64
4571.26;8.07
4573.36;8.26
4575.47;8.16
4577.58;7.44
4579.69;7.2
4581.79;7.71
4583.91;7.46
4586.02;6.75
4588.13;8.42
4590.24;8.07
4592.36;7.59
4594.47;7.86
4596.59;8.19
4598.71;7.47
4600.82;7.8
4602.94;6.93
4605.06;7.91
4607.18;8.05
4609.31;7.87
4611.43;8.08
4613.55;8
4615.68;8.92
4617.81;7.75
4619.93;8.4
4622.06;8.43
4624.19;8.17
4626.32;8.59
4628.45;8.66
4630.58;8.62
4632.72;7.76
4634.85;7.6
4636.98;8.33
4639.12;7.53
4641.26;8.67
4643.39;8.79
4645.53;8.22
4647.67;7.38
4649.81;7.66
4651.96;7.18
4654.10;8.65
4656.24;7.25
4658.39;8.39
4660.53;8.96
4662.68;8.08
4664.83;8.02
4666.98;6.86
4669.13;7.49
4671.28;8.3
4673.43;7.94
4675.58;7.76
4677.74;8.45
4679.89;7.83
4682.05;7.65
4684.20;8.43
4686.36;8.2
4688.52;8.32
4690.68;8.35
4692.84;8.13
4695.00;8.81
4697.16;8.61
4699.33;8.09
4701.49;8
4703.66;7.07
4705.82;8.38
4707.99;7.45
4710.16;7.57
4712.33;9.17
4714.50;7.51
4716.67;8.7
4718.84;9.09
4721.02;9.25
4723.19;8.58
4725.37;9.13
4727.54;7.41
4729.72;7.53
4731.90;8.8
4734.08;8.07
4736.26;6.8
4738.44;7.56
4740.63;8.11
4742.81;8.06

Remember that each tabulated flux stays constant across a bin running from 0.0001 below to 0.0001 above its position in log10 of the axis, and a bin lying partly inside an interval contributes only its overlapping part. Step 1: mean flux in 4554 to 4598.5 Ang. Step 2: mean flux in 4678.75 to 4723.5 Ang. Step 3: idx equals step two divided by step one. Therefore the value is 1.04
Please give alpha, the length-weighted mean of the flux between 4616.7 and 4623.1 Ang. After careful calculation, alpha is 8.2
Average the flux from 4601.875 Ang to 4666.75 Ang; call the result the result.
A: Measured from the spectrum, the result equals 8.08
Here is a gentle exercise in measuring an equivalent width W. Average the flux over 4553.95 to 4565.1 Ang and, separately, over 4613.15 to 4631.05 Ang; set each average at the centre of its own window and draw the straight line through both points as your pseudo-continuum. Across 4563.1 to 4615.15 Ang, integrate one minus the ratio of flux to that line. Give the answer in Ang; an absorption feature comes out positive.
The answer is 2.31 Ang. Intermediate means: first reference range 8.09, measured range 7.87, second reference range 8.4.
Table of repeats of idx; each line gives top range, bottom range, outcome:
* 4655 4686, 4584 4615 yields 1.02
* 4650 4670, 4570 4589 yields 1.02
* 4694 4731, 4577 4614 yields 1.07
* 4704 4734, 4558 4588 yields 1.05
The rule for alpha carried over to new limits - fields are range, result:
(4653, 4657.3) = 7.96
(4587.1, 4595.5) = 7.99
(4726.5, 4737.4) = 7.72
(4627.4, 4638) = 8.2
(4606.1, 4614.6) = 8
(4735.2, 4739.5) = 7.18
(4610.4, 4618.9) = 8.19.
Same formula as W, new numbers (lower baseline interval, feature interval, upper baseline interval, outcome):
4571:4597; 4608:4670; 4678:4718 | -1.1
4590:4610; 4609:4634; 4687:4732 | -1.3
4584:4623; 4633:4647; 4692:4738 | -0.3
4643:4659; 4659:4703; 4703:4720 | -0.5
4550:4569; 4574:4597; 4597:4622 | 0.9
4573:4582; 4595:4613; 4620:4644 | 0.4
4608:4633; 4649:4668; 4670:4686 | 0.5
